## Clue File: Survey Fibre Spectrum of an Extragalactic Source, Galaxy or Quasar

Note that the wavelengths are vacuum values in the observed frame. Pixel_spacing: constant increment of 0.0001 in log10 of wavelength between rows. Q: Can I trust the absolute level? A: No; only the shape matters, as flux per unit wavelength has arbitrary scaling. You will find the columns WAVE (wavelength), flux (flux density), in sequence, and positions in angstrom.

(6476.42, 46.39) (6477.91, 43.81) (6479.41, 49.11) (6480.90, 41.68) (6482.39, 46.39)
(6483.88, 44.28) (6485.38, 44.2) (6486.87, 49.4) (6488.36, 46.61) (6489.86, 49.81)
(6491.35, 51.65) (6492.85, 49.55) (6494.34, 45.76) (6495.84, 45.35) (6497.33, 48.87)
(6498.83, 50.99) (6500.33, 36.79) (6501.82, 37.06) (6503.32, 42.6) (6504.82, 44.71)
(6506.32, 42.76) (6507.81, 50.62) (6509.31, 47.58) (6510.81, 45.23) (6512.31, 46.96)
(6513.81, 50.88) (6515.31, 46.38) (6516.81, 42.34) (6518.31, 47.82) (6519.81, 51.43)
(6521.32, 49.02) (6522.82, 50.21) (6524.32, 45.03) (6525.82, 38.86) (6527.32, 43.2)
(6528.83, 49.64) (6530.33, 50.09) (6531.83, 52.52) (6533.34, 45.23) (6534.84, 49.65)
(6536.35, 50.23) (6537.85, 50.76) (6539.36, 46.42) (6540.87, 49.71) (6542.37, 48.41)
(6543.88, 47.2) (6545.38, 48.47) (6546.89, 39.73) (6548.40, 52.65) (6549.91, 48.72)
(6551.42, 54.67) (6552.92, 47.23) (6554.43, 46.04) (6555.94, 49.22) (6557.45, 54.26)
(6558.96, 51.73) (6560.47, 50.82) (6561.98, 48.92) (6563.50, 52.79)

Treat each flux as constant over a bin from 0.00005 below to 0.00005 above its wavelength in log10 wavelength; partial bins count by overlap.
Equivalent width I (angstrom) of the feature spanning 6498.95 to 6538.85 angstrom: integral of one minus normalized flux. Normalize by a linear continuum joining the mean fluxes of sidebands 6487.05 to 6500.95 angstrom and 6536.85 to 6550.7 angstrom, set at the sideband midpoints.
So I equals 1.03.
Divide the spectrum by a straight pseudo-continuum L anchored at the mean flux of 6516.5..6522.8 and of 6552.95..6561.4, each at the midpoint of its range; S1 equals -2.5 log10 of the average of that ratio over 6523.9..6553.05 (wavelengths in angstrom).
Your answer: 0.03 mag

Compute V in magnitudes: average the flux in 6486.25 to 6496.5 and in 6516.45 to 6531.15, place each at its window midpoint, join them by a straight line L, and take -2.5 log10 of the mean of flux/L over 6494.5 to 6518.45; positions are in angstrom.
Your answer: 0.05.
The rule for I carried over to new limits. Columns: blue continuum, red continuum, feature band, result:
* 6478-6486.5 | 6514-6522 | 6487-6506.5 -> 0.15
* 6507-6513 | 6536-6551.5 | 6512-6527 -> 0.33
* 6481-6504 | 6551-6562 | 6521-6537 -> 0.29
